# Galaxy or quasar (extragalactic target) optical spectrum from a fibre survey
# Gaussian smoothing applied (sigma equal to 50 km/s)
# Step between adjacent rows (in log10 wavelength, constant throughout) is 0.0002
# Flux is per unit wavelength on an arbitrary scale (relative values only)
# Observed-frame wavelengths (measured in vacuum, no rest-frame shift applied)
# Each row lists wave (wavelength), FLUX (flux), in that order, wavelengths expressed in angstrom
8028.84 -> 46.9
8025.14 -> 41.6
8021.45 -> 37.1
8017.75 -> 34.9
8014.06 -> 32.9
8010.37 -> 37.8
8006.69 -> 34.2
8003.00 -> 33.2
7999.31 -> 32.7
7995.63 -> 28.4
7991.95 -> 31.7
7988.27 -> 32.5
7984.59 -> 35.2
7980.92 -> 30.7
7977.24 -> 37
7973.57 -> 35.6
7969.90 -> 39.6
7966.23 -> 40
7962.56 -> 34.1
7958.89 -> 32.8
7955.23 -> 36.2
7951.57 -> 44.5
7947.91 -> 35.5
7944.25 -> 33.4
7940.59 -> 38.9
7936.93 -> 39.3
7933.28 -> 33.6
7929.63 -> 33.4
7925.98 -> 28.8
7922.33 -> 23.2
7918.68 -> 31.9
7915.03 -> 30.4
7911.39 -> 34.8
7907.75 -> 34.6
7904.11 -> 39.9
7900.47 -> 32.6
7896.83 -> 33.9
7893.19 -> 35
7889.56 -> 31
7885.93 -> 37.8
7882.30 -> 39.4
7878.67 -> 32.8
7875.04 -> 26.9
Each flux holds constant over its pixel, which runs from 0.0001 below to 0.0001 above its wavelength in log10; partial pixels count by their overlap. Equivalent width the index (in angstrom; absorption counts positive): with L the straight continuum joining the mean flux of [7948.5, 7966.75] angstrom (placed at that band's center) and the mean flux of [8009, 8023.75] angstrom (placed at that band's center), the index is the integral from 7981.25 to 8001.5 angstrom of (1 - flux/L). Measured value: 2.4 angstrom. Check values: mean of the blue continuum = 37.2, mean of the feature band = 32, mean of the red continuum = 35.8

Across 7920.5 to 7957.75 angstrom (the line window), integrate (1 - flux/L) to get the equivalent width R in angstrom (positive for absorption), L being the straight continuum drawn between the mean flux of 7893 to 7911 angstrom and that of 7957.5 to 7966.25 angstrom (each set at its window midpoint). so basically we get 0.3 angstrom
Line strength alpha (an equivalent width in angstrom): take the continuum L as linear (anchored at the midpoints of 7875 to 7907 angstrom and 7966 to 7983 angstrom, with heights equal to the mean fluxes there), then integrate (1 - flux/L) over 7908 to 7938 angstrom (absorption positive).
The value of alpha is 2.9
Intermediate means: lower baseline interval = 34.8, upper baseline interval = 36.2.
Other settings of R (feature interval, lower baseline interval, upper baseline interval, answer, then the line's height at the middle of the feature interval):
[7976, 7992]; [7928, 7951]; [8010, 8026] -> 1.27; 36.4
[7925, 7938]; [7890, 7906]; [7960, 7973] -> 0.86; 36.1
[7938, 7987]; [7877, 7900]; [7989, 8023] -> -3.39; 34.1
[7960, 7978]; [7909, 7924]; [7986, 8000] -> -3.53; 31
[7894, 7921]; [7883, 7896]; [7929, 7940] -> 1.17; 35.4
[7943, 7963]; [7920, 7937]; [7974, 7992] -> -2.56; 32.2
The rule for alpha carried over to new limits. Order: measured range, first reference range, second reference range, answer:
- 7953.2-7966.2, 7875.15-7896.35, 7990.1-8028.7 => -0.20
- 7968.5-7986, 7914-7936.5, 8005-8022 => -1.11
